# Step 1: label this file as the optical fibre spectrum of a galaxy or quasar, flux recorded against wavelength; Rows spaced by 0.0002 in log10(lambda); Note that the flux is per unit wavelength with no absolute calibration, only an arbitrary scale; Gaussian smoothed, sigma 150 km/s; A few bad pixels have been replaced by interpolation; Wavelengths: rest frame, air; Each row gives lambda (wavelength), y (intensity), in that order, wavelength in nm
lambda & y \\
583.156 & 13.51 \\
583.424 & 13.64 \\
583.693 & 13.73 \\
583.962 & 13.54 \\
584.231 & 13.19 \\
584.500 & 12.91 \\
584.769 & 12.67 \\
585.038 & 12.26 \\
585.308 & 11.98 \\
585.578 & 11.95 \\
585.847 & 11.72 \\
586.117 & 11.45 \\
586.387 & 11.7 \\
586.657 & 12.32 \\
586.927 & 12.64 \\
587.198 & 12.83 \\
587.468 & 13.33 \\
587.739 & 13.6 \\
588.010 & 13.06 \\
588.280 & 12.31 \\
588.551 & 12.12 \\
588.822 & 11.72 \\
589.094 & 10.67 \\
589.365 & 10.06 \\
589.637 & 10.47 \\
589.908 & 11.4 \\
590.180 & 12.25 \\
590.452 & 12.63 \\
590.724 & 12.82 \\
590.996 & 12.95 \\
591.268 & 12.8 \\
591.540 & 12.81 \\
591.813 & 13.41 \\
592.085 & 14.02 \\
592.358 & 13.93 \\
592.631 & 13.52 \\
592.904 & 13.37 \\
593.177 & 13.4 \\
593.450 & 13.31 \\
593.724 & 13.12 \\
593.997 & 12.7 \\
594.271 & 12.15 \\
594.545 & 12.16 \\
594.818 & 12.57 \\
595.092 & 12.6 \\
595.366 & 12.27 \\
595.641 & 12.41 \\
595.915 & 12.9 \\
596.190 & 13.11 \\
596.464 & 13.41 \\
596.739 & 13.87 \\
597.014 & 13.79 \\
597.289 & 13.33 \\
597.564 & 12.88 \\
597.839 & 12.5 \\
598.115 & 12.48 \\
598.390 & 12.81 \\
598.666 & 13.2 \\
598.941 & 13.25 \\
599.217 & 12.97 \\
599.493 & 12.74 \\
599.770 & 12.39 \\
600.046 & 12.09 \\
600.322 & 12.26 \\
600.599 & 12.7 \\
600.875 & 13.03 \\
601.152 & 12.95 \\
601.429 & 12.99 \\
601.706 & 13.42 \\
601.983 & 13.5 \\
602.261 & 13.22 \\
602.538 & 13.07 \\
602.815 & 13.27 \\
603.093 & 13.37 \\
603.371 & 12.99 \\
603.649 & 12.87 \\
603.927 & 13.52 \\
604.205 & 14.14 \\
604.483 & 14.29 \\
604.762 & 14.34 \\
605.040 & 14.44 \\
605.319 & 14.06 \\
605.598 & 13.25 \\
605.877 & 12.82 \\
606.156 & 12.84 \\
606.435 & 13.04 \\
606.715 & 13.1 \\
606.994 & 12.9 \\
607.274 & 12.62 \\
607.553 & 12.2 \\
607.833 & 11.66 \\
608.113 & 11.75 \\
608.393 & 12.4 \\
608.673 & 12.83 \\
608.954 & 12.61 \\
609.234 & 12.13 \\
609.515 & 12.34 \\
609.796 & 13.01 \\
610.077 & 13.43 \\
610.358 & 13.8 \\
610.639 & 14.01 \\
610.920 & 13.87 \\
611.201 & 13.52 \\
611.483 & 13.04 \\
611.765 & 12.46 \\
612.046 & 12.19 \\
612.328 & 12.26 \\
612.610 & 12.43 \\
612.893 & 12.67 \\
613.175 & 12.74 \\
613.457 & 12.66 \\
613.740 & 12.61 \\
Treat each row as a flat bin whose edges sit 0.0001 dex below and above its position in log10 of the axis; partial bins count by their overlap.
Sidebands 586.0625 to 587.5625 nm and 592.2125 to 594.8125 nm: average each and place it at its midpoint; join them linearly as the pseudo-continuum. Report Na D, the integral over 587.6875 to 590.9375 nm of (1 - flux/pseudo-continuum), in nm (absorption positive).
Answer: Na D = 0.19 nm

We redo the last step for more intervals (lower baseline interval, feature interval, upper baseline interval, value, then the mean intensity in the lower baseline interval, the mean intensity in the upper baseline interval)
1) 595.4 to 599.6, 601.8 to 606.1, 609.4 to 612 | -0.129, 13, 13.2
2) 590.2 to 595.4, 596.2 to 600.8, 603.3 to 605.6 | 0.159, 13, 13.8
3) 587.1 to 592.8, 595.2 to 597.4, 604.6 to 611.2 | -0.074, 12.5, 13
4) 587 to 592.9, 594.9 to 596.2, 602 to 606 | 0.033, 12.5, 13.5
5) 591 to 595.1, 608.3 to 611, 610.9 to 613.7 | -0.055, 13.1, 12.7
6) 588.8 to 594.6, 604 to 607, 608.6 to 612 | -0.153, 12.6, 13.1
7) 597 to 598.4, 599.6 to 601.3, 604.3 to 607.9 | 0.058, 12.9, 13.2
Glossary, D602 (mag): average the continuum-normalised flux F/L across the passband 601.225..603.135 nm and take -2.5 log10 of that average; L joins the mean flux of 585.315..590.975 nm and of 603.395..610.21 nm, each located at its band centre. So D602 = -0.04 mag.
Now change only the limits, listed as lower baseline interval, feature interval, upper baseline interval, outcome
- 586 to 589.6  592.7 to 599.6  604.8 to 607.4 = -0.03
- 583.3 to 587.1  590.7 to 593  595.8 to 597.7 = -0.03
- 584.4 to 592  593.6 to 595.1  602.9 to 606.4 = 0.02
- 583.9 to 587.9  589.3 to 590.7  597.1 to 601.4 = 0.10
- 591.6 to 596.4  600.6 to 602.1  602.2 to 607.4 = 0.01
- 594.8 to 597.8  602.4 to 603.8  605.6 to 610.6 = -0.02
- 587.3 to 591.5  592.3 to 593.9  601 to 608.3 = -0.08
